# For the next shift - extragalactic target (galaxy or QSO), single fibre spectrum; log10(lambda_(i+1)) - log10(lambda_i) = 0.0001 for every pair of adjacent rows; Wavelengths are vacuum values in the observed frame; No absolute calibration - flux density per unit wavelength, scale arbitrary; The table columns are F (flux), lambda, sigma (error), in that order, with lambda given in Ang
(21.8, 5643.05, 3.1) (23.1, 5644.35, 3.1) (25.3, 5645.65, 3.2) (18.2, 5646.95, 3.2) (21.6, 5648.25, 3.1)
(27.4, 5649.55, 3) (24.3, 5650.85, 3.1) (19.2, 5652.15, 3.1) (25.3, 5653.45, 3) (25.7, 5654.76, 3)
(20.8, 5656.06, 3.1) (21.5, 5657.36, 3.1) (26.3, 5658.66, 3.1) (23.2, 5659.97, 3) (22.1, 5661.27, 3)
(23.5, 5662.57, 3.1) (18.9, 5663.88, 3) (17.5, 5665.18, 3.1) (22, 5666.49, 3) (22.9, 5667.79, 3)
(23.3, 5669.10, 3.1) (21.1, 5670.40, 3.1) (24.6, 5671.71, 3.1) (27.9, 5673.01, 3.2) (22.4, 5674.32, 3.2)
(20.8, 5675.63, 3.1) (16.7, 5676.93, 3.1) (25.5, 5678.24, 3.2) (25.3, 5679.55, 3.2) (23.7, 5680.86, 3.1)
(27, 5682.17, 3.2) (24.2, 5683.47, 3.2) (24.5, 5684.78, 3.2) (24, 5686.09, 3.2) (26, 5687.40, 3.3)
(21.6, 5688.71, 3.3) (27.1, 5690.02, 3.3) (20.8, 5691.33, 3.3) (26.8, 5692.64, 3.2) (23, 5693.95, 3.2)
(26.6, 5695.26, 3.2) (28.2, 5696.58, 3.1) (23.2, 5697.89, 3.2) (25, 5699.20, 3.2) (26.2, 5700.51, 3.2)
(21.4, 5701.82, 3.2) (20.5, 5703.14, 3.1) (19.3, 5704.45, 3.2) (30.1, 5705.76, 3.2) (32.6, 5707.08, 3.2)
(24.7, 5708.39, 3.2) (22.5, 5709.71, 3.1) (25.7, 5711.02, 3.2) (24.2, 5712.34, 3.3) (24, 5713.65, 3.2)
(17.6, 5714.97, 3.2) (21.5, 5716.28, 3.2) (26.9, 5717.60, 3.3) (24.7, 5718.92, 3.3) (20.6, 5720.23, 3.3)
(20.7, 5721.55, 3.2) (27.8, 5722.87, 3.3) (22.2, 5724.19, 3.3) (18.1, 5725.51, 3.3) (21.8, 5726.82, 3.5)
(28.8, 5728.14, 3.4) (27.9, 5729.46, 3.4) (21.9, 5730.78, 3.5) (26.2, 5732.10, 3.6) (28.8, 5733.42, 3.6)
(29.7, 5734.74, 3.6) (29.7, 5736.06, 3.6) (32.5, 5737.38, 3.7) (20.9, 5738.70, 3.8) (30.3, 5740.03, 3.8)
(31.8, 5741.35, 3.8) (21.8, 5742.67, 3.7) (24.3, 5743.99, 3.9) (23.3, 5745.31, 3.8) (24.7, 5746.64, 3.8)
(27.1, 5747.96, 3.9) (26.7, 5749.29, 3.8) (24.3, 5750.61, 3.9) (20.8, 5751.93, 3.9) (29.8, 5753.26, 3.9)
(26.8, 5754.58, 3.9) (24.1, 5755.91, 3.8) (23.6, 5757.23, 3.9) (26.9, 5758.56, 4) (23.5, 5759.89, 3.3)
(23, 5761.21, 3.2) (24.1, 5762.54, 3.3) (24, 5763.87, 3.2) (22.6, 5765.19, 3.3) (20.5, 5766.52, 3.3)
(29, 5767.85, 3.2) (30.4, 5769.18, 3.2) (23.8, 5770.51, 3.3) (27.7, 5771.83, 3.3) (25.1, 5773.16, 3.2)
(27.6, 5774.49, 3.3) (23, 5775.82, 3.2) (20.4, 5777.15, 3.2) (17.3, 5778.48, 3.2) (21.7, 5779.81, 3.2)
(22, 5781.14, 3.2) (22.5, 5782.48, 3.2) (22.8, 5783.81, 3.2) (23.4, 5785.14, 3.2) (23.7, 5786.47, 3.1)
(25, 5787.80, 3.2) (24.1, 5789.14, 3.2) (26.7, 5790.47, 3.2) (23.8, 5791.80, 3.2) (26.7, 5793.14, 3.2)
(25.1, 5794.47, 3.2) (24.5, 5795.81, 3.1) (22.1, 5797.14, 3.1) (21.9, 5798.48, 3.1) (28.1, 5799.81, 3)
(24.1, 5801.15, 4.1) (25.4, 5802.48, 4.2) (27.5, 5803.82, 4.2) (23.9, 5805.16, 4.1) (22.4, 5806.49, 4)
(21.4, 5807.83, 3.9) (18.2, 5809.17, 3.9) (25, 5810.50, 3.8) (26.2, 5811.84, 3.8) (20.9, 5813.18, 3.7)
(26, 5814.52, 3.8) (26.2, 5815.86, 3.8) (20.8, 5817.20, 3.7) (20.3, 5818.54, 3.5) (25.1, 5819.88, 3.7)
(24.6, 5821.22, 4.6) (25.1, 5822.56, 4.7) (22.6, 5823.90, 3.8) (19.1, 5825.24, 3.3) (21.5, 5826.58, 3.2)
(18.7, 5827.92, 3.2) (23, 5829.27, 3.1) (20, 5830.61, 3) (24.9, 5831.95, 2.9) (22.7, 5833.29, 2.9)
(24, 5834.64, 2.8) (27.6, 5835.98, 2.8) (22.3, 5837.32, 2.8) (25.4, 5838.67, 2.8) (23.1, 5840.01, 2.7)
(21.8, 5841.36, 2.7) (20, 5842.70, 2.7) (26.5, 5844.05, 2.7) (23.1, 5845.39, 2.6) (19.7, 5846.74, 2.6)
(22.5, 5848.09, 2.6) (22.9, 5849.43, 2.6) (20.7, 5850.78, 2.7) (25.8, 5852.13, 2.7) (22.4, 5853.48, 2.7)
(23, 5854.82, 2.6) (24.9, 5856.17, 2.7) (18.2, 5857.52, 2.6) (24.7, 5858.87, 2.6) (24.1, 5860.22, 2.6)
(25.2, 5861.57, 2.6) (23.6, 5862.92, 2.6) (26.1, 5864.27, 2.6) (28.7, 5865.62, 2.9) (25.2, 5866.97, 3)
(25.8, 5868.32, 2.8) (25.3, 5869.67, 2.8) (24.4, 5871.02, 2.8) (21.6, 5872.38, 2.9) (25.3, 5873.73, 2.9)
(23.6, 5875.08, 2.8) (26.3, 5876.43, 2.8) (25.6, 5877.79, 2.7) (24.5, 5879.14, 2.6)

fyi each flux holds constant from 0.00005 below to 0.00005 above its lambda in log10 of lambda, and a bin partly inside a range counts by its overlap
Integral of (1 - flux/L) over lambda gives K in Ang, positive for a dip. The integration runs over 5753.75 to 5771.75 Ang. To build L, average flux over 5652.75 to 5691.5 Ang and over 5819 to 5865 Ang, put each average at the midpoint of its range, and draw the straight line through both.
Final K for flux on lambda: -1.39 Ang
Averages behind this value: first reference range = 23.2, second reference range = 23.1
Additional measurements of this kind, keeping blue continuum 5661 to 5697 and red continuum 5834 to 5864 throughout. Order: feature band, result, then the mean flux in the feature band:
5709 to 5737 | -1.2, 24.4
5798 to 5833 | 0.2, 23.2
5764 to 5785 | -0.3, 23.8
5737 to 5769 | -2.6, 25.3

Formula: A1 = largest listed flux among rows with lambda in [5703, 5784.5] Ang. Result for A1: 32.6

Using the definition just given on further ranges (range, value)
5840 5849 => 26.5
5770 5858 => 28.1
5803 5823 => 27.5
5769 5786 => 30.4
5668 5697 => 28.2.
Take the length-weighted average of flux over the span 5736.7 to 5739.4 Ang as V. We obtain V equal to 26.7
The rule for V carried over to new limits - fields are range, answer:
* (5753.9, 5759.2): 25.4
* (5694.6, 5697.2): 27.3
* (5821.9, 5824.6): 23.8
